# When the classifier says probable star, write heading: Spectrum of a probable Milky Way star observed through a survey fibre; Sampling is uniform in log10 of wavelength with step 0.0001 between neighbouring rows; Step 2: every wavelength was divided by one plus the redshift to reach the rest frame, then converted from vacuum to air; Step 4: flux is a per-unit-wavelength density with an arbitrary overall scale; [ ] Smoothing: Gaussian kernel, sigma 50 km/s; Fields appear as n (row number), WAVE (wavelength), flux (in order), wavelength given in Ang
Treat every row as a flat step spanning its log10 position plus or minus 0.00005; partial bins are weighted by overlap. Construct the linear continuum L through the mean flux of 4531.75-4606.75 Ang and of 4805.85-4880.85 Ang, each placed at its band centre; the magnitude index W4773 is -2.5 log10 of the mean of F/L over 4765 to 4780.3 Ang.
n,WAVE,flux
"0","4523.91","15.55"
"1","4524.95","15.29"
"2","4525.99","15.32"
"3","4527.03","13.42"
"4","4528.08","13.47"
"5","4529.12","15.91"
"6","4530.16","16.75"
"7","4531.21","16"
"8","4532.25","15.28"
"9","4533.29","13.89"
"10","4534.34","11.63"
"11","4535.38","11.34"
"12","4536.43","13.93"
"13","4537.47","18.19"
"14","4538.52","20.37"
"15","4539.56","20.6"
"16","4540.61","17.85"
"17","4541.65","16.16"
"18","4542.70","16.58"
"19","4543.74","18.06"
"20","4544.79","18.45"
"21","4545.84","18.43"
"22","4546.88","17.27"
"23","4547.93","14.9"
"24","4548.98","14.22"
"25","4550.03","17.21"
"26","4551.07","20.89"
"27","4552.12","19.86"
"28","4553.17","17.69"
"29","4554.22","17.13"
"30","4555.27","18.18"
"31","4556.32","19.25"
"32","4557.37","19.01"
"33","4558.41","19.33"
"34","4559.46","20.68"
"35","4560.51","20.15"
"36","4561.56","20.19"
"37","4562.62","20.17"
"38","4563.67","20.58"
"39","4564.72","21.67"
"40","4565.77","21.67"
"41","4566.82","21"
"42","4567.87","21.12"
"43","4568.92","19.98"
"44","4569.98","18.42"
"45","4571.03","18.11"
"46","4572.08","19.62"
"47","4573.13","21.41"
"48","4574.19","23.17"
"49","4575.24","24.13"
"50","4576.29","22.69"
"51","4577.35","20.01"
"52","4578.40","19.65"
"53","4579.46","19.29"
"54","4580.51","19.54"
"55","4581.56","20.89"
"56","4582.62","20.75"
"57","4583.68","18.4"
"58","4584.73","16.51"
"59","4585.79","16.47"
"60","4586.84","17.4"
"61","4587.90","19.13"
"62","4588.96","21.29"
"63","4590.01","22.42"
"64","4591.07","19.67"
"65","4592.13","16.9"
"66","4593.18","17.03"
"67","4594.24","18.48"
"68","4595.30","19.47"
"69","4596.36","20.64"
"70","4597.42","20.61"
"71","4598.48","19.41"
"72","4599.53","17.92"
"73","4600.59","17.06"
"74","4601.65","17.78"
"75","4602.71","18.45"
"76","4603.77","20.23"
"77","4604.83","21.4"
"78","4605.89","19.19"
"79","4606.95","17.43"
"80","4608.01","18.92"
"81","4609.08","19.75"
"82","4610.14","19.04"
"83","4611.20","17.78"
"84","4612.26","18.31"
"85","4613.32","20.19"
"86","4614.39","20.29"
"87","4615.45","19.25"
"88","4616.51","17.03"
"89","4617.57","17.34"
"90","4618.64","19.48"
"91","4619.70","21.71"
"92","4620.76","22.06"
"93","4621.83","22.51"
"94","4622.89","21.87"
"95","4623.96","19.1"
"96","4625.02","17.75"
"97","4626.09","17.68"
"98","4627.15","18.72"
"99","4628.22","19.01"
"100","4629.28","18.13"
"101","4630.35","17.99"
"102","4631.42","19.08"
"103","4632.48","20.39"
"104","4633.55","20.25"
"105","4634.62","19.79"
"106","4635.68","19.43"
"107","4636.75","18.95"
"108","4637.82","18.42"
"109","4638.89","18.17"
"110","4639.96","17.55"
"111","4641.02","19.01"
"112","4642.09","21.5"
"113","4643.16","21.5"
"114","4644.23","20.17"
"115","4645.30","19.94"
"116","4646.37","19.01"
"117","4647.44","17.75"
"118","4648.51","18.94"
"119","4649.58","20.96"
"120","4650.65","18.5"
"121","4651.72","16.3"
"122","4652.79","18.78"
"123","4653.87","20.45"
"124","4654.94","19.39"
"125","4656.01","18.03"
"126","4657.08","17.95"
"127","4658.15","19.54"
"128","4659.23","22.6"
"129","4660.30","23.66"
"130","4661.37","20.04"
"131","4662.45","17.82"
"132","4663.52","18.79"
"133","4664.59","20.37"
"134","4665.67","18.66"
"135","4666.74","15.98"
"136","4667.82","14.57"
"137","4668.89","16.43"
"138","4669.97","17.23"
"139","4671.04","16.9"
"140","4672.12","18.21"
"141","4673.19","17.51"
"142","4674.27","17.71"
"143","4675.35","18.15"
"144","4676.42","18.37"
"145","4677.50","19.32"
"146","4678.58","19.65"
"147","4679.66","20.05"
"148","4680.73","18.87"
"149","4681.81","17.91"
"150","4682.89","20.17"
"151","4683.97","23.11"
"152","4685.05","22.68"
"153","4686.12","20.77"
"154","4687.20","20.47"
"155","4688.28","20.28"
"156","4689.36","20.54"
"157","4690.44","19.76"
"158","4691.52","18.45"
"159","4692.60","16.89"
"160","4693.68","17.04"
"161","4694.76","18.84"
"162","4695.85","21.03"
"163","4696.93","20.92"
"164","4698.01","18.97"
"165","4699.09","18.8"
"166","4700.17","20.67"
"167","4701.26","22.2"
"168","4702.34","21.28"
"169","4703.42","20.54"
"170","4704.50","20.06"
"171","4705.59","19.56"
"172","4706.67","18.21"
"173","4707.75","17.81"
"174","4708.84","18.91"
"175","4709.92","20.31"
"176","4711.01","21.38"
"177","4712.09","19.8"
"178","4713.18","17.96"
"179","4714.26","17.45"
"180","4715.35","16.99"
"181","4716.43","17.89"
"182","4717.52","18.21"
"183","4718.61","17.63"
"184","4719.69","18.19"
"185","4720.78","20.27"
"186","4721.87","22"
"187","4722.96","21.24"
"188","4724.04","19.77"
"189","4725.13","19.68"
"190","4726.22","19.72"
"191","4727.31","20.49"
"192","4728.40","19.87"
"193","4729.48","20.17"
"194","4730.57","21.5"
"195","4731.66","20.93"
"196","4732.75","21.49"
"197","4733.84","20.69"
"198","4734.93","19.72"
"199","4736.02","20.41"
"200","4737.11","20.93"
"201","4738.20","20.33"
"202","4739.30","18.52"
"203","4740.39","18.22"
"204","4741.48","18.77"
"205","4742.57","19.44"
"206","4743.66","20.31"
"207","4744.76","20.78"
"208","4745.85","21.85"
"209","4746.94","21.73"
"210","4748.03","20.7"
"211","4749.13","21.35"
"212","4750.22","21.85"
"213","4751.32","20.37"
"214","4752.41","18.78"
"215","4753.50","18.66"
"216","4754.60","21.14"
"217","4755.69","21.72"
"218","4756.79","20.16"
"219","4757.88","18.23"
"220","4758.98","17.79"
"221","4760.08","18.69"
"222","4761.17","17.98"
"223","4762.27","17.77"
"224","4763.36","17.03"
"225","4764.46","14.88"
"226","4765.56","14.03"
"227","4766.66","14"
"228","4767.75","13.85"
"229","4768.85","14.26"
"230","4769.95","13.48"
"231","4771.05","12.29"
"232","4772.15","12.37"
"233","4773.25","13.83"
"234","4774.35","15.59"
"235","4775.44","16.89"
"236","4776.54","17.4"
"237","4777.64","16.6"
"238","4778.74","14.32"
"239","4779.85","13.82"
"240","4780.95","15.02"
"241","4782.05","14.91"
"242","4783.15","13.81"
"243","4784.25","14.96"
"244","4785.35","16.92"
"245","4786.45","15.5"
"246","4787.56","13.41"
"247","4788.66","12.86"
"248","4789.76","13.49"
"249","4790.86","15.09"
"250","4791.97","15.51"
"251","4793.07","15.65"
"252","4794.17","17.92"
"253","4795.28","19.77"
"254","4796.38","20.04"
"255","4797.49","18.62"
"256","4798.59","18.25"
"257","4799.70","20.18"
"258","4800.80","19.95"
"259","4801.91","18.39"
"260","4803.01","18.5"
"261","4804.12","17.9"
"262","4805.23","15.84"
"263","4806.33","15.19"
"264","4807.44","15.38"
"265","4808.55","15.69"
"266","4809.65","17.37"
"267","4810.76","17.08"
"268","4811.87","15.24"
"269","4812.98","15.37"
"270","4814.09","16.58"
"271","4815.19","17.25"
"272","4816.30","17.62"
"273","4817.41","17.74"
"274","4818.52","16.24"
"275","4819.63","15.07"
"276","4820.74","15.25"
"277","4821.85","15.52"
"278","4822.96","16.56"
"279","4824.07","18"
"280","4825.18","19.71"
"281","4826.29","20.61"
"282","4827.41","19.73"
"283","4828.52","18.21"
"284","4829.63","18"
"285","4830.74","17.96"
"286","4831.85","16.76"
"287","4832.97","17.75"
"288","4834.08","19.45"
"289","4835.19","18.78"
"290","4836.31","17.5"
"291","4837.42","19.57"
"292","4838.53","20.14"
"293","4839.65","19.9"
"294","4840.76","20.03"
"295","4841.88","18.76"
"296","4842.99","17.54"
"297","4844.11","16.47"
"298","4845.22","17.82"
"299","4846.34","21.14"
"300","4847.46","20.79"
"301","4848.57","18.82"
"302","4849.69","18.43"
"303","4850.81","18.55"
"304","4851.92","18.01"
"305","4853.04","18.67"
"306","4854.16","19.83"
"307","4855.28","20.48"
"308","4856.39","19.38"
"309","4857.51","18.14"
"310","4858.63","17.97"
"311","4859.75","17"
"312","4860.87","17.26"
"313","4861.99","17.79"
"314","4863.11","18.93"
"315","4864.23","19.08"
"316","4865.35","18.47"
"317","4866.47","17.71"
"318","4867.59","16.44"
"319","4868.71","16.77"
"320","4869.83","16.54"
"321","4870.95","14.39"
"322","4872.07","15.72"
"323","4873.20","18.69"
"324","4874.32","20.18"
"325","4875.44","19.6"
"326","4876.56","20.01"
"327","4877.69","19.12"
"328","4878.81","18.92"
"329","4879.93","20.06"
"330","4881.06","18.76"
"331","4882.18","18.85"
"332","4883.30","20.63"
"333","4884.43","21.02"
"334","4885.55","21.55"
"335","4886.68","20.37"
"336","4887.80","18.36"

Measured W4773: 0.25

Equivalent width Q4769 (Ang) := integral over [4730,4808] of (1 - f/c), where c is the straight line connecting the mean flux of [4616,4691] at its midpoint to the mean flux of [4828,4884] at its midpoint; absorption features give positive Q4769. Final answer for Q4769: 5.2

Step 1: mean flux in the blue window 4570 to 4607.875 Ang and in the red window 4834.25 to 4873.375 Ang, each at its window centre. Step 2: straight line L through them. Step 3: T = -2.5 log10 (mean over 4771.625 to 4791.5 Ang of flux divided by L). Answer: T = 0.25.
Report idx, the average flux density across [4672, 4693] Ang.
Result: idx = 19.5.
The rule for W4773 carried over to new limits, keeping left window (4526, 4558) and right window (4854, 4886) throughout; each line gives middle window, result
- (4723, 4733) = -0.15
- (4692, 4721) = -0.09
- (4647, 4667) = -0.11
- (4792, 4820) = 0.06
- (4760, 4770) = 0.16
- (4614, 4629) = -0.14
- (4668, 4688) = -0.09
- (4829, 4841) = -0.02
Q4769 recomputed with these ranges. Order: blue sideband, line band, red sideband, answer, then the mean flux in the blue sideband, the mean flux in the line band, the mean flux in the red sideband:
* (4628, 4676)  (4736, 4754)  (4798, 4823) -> -2.51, 18.9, 20.2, 16.9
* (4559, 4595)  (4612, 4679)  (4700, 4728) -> 2.34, 19.9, 19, 19.5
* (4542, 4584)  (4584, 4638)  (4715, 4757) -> 1.45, 19.5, 19.1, 20.1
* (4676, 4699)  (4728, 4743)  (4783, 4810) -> -1.39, 19.7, 20.1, 16.7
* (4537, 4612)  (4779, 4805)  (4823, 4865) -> 3.16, 19.2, 16.5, 18.7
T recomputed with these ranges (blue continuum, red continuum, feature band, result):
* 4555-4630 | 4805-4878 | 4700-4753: -0.071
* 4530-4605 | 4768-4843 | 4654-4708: -0.086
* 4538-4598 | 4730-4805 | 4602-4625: -0.034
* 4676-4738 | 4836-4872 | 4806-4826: 0.133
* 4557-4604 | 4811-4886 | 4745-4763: -0.063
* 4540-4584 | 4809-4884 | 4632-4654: -0.014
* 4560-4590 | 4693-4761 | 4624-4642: 0.065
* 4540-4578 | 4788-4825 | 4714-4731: -0.104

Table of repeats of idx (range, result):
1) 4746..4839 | 17.1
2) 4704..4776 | 18.7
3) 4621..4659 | 19.3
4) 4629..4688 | 19.1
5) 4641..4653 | 19.4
